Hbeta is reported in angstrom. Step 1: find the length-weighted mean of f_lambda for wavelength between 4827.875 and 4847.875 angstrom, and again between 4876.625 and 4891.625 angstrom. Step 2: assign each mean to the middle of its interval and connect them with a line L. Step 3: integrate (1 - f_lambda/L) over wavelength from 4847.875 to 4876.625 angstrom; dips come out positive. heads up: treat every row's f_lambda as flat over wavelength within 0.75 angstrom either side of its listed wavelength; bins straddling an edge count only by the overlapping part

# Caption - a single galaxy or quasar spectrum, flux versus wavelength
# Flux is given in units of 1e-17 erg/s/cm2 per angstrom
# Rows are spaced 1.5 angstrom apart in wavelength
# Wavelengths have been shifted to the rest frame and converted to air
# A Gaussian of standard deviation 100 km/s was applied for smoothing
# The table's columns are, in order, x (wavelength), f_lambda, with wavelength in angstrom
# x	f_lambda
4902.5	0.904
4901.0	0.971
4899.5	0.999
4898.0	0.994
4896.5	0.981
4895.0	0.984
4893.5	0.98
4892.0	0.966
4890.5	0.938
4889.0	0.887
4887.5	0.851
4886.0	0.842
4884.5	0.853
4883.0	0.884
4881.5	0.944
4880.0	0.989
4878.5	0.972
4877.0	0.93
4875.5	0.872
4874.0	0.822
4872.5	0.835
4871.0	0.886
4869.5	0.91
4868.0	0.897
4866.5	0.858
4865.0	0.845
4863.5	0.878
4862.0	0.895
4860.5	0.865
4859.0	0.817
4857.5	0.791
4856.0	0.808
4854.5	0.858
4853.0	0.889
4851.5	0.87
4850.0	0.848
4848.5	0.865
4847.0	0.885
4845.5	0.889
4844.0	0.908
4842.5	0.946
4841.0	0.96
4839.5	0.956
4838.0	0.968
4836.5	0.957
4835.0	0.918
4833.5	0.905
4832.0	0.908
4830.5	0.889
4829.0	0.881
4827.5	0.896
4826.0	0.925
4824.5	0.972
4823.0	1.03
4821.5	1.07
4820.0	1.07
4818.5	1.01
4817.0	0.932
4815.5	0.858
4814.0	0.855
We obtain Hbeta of 1.7 angstrom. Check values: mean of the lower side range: 0.92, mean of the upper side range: 0.91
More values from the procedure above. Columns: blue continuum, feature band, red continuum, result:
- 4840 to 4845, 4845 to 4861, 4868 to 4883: 1.3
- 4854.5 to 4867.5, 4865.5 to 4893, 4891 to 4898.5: 0.6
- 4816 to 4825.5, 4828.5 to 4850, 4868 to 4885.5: 1.3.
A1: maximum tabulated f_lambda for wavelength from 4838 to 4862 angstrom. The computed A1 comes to 0.968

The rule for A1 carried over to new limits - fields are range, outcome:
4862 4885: 0.989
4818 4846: 1.07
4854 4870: 0.91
